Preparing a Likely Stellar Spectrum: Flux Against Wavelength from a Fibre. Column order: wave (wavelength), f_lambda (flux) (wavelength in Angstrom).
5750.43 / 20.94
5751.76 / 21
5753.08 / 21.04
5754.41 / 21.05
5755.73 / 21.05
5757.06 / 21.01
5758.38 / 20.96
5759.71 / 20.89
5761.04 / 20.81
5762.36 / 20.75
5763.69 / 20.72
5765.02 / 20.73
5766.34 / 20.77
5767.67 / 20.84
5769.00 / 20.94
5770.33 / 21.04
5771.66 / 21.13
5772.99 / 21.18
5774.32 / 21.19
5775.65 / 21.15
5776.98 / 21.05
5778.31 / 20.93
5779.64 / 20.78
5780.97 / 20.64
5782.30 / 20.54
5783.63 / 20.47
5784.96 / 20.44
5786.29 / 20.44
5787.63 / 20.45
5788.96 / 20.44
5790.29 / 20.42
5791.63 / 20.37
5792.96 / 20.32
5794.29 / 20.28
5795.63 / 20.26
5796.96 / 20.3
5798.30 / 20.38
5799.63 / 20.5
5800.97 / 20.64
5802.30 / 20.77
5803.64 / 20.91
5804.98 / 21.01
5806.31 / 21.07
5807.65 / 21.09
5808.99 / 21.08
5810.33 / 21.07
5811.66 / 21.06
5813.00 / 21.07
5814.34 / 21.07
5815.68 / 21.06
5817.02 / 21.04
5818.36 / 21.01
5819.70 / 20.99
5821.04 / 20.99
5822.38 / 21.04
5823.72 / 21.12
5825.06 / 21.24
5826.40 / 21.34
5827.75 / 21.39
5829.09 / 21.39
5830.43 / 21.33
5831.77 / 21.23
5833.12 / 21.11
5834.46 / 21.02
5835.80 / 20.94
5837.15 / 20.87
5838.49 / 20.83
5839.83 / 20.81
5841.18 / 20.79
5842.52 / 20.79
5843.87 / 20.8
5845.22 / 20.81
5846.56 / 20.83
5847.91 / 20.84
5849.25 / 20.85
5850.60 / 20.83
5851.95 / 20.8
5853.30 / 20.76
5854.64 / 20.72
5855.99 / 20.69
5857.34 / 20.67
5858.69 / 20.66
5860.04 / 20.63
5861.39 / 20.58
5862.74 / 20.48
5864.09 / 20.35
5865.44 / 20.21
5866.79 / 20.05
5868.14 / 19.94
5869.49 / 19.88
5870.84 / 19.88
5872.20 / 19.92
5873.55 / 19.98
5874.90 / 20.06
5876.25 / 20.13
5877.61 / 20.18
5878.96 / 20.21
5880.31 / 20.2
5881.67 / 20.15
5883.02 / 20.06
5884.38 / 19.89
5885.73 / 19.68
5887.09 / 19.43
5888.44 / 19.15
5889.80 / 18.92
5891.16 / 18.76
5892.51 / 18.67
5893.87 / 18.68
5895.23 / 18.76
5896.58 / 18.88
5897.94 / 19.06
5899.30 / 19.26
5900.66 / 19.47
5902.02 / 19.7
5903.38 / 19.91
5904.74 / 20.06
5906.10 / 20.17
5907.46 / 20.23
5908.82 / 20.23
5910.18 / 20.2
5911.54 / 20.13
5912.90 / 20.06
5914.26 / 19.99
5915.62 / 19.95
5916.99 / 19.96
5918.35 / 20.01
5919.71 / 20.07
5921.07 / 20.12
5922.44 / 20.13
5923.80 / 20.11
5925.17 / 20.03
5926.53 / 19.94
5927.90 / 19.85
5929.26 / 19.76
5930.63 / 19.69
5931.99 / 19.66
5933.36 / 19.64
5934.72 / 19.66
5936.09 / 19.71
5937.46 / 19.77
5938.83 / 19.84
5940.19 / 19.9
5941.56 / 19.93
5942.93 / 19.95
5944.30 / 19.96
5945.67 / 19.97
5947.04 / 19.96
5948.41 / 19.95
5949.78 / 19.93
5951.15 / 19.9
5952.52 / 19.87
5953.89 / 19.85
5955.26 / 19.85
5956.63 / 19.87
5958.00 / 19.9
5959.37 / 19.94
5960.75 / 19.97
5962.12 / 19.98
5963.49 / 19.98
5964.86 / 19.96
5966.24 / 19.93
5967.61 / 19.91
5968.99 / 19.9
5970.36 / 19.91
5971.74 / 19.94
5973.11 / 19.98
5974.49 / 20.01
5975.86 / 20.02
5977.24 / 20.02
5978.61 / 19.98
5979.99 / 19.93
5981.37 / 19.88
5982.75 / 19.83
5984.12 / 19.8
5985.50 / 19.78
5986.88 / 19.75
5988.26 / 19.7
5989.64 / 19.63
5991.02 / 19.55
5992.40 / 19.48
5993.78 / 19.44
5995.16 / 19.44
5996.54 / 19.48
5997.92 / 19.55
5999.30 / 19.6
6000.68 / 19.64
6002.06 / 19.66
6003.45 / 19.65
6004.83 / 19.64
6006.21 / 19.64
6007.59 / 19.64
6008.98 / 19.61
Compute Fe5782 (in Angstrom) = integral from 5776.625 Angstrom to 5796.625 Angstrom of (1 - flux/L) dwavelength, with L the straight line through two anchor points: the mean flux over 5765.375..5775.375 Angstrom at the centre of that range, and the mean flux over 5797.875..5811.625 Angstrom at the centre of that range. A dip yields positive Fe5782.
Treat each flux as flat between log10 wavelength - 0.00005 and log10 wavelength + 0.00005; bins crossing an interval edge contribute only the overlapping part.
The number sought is 0.4 Angstrom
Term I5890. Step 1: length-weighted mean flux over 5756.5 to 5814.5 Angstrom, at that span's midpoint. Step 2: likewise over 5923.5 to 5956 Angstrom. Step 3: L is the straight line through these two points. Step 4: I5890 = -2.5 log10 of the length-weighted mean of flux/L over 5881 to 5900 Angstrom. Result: 0.05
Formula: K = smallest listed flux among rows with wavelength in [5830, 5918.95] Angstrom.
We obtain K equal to 18.67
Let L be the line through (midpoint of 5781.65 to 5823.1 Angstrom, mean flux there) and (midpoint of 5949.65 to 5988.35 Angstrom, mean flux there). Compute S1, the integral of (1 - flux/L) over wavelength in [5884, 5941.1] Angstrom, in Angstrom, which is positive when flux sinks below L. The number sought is 1.4 Angstrom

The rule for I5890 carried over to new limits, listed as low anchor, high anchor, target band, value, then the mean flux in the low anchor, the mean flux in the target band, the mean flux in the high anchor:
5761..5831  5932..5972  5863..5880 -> 0.02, 20.9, 20.1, 19.9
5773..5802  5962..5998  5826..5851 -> -0.03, 20.6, 21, 19.8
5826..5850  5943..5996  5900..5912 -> 0.02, 21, 20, 19.9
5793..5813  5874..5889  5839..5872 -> -0.02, 20.7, 20.6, 19.9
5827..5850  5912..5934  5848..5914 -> 0.03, 21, 20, 19.9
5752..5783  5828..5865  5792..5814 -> 0.01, 20.9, 20.7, 20.8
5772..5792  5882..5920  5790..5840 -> -0.03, 20.7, 20.9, 19.6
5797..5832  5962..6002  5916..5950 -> 0.01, 21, 19.9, 19.8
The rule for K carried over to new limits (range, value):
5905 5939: 19.64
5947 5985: 19.8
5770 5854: 20.26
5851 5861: 20.63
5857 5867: 20.05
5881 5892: 18.76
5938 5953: 19.84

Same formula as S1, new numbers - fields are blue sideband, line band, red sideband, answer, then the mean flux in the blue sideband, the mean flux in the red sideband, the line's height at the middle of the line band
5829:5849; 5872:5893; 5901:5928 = 0.7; 21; 20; 20.4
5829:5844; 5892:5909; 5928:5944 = 0.6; 21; 19.8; 20.2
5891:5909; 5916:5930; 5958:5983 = -0.3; 19.4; 19.9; 19.6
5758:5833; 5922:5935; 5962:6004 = 0.2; 20.9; 19.8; 20.1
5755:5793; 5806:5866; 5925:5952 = -1.4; 20.8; 19.8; 20.4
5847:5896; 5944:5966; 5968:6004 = -0.1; 20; 19.7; 19.8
